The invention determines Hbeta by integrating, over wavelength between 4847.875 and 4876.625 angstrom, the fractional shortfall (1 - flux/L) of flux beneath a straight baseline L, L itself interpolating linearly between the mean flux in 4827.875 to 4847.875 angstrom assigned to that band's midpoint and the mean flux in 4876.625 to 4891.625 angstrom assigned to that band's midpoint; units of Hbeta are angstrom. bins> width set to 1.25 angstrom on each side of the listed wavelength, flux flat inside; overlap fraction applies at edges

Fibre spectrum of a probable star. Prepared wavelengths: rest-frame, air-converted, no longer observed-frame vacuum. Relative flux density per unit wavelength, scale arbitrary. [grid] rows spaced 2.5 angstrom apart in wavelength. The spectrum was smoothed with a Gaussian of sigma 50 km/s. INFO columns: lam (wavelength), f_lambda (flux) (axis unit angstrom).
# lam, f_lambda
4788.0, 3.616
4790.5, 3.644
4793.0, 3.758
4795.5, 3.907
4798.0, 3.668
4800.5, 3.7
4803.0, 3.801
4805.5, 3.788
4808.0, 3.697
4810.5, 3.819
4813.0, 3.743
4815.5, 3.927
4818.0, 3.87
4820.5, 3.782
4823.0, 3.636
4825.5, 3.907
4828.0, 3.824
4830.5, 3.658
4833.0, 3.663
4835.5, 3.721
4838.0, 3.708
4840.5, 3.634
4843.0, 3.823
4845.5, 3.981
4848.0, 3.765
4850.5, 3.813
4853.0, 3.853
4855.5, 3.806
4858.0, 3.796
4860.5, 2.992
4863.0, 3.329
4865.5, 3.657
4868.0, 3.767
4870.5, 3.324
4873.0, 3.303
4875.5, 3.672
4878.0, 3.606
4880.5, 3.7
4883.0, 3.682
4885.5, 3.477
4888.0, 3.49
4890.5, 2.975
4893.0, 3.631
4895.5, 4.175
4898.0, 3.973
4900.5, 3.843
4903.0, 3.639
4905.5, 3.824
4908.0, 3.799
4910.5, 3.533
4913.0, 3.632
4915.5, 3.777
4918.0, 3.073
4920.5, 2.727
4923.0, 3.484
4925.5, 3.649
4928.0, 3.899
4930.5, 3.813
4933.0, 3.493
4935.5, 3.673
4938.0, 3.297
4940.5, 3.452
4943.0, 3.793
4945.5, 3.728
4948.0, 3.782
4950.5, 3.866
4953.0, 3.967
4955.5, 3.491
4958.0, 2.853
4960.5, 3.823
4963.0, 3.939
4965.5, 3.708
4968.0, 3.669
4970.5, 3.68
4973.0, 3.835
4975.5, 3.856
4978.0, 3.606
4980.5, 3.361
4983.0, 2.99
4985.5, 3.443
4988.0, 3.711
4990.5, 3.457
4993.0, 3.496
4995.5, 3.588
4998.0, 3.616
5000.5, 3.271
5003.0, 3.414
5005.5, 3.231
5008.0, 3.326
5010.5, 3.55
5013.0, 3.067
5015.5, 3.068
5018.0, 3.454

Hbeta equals 0.3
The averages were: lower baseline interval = 3.75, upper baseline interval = 3.49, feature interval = 3.58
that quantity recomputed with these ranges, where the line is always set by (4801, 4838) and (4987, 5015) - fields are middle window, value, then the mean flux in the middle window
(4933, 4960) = -0.5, 3.59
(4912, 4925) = 0.8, 3.35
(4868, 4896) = 0.8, 3.54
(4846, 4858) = -0.4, 3.82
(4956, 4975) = -0.9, 3.65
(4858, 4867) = 0.7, 3.4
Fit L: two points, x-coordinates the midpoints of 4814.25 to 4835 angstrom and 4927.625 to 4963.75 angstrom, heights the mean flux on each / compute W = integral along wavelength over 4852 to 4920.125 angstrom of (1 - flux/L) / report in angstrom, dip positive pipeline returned 2.2 angstrom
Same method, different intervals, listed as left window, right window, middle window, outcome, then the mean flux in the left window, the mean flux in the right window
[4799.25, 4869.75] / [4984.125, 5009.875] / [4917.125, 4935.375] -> 0.5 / 3.73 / 3.46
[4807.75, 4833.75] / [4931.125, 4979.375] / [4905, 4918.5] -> 0.3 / 3.78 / 3.66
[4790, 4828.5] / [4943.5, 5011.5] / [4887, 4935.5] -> 0.6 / 3.78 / 3.57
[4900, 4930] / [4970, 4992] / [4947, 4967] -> -0.7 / 3.57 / 3.54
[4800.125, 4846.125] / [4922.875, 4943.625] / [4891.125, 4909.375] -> -0.7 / 3.77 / 3.62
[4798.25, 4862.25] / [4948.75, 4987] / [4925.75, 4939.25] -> 0.0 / 3.74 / 3.61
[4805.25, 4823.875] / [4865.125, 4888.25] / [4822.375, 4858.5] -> -0.8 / 3.79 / 3.57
